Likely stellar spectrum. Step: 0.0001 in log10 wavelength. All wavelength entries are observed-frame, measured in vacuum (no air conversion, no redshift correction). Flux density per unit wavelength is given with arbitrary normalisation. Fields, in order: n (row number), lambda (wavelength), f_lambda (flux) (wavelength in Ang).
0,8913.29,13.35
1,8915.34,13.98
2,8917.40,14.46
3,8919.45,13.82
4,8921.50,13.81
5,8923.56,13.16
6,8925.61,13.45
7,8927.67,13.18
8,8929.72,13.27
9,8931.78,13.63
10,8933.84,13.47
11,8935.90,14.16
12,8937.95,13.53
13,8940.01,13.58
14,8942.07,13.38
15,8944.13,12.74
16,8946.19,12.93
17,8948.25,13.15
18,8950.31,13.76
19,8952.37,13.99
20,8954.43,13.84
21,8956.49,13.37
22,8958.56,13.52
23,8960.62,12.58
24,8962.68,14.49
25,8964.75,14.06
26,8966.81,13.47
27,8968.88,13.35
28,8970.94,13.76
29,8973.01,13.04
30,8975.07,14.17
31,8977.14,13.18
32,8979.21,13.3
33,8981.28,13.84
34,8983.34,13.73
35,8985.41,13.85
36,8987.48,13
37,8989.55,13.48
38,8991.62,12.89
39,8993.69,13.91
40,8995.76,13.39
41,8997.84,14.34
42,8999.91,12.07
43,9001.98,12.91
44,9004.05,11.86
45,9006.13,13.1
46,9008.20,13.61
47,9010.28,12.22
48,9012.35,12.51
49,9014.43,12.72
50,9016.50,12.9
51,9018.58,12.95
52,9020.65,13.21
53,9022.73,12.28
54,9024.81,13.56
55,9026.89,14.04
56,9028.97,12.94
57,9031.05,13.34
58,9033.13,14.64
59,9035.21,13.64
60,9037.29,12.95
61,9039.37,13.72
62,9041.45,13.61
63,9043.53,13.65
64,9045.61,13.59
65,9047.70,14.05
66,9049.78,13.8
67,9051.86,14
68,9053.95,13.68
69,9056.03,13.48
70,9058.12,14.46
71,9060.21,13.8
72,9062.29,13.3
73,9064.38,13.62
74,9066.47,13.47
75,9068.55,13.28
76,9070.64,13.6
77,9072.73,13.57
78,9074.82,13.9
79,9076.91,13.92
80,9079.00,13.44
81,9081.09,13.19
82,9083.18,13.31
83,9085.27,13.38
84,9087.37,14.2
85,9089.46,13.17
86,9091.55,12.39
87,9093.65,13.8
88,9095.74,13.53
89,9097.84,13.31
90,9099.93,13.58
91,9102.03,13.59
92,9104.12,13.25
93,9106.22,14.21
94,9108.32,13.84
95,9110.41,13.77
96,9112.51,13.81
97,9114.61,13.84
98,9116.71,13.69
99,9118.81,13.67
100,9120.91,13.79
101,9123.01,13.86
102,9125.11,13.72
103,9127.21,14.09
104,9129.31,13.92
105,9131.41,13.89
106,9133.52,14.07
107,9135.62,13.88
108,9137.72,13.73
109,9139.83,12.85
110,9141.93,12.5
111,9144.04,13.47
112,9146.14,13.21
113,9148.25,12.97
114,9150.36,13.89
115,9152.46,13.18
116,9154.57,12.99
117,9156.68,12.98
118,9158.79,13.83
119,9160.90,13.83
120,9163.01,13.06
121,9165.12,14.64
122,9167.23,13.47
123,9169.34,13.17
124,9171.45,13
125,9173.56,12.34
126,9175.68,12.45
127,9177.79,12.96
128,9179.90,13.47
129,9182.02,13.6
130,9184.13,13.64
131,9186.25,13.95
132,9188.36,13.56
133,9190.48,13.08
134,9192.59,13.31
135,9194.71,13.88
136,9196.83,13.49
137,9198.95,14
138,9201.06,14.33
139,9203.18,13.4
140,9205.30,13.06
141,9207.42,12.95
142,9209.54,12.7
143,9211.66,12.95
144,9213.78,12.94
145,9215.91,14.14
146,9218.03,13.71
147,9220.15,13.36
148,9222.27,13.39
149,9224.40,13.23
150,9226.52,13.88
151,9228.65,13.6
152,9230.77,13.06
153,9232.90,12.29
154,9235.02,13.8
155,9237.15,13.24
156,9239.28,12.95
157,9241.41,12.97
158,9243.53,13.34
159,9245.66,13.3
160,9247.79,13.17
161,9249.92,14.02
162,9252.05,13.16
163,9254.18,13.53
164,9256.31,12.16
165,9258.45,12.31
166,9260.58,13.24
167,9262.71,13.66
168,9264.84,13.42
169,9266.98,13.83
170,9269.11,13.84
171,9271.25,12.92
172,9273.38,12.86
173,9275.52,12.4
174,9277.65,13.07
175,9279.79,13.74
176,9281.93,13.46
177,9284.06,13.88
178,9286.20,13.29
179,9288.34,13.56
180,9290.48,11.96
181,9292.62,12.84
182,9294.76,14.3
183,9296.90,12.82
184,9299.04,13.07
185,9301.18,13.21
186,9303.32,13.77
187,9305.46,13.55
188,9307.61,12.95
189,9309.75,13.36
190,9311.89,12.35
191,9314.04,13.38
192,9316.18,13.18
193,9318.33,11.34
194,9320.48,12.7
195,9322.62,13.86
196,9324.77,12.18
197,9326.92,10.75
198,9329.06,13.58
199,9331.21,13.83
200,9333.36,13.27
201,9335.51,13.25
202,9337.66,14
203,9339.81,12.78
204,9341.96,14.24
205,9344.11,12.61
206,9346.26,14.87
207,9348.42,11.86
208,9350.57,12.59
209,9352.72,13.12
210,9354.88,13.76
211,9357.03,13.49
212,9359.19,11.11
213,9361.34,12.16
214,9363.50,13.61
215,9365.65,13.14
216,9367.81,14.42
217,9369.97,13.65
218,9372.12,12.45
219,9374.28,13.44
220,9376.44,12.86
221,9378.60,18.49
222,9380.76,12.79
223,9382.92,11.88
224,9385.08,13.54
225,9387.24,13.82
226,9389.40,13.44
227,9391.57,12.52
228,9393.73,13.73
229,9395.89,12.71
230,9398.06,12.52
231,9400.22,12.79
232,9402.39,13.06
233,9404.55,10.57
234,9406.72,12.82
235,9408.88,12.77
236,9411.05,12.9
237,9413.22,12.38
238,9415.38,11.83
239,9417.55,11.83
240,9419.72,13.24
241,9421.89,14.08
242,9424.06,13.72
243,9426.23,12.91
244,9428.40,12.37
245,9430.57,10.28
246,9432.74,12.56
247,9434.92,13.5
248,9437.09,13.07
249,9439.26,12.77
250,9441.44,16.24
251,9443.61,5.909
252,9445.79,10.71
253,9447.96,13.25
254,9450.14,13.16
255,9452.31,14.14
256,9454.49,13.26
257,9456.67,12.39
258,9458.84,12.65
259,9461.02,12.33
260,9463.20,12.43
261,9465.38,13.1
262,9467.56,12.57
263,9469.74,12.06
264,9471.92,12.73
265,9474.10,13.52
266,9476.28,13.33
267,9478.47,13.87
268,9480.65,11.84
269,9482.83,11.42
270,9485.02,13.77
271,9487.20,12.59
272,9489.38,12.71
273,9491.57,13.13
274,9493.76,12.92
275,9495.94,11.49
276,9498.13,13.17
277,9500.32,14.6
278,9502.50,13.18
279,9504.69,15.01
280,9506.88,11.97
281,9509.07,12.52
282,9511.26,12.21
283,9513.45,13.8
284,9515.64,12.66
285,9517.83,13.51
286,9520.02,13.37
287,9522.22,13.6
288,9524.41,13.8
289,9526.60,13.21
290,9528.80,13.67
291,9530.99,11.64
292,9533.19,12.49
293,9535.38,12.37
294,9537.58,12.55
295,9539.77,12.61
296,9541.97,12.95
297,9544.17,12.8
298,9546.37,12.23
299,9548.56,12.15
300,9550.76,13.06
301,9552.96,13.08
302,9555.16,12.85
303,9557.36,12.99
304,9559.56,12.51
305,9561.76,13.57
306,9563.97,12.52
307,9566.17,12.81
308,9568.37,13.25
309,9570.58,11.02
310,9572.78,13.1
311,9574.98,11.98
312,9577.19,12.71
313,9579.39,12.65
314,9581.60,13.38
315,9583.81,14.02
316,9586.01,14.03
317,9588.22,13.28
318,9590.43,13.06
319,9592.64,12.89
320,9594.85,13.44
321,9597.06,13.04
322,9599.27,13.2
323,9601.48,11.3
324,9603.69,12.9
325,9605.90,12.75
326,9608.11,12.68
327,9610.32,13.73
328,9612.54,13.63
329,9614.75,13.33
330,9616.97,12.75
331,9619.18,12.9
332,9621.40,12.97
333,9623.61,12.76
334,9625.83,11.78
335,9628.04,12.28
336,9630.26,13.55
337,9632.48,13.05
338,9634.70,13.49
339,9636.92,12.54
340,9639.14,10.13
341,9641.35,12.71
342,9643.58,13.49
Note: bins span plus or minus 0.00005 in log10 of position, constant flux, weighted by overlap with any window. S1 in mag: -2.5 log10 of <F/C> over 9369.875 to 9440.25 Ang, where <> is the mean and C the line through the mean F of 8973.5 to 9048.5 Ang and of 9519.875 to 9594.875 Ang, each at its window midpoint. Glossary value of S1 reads 0.01 mag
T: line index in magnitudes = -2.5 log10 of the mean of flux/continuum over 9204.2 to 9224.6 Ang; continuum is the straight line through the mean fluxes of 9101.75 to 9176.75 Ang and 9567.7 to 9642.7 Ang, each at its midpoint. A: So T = 0.01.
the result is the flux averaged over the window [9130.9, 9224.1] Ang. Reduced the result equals 13.4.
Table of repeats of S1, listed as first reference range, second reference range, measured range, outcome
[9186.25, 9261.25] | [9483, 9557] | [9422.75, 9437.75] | 0.04 mag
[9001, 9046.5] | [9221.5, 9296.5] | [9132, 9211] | -0.01 mag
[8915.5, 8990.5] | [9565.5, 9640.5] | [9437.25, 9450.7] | 0.08 mag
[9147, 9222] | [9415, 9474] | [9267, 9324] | -0.01 mag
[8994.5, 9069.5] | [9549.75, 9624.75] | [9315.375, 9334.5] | 0.03 mag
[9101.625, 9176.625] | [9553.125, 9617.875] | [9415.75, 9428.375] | 0.01 mag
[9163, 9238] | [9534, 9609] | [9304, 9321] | 0.03 mag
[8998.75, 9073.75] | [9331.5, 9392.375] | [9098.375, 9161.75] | -0.02 mag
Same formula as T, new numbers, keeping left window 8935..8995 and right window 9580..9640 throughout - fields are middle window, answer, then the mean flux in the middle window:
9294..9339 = 0.010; 13.1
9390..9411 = 0.040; 12.6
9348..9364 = 0.037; 12.7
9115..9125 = -0.030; 13.8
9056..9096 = -0.010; 13.5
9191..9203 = -0.035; 13.7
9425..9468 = 0.051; 12.5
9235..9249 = 0.004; 13.2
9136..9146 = 0.013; 13.2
